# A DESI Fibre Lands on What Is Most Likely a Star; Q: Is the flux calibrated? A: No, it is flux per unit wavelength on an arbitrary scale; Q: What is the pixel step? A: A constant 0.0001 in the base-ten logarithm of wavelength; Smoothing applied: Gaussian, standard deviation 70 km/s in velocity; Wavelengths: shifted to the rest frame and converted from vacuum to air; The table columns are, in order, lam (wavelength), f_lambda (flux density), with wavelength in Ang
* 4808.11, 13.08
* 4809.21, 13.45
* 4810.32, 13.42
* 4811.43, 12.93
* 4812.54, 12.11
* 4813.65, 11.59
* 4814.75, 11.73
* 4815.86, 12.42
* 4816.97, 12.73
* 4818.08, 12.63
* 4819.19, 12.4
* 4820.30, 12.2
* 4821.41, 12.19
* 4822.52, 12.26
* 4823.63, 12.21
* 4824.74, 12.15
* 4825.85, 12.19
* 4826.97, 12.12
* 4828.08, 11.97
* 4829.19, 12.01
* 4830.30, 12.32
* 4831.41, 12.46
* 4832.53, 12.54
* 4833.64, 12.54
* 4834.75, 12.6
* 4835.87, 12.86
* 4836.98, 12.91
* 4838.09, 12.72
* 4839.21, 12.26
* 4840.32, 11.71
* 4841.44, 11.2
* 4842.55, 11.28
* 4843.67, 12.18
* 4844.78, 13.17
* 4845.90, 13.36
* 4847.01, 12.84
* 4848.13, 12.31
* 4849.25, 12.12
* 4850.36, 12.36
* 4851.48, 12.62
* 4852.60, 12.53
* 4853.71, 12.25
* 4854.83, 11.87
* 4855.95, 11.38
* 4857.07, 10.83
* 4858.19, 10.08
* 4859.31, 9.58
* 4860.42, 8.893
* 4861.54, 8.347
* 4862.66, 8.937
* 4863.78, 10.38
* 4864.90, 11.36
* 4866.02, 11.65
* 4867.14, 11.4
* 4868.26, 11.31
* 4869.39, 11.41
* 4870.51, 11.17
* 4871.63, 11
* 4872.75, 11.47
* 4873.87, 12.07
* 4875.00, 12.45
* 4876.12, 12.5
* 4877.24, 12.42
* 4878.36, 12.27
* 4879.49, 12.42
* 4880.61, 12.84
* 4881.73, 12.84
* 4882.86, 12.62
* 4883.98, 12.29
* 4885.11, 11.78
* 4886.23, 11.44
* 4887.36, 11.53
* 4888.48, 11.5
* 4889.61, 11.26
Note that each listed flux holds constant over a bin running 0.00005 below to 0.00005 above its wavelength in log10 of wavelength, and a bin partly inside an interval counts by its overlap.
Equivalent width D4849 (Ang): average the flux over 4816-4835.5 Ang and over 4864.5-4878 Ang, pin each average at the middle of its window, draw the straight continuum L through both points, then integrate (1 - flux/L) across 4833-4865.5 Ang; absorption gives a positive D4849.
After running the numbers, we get 1.01 Ang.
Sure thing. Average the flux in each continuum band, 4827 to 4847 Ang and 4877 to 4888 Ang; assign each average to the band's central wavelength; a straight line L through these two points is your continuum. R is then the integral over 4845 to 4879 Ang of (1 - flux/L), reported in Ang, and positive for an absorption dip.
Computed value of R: 2.3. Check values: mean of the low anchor 12.4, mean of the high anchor 12.2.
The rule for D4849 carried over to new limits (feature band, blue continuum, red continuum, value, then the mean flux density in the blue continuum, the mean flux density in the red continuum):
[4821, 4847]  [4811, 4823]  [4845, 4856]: 0.07 Ang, 12.3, 12.4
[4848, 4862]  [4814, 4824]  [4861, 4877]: 0.39 Ang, 12.3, 11.1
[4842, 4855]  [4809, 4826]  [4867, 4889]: -0.28 Ang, 12.4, 11.9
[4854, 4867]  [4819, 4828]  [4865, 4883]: 1.78 Ang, 12.2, 12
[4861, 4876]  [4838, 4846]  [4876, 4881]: 1.63 Ang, 12.1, 12.5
